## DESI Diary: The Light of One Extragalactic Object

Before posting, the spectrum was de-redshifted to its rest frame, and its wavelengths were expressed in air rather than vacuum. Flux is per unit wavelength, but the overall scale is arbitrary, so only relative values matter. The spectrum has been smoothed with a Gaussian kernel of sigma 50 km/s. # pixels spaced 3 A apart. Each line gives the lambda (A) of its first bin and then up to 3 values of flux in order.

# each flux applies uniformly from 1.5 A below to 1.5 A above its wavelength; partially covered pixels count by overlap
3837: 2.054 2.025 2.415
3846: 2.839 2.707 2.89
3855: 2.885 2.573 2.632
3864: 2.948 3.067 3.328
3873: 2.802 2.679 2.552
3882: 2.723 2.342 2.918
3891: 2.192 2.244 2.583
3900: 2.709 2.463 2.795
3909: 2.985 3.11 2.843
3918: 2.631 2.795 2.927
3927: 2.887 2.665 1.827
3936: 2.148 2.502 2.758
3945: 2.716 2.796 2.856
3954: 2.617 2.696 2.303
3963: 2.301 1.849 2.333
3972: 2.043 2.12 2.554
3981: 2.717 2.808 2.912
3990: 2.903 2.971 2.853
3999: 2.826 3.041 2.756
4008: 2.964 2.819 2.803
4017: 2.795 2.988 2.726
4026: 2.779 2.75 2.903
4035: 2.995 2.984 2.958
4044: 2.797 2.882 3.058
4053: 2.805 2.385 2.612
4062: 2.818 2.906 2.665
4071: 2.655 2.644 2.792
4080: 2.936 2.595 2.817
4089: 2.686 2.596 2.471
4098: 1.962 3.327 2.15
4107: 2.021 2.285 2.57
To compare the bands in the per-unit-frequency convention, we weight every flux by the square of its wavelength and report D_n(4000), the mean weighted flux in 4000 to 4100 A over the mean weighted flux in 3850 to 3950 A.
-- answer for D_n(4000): 1.11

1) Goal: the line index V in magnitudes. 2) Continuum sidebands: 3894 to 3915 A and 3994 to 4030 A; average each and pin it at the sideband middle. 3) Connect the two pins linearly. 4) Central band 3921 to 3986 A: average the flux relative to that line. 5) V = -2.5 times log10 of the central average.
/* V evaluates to 0.12 mag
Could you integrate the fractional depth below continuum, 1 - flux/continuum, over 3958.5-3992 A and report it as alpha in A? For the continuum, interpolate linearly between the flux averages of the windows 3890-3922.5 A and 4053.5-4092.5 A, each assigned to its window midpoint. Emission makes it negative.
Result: 3.0 A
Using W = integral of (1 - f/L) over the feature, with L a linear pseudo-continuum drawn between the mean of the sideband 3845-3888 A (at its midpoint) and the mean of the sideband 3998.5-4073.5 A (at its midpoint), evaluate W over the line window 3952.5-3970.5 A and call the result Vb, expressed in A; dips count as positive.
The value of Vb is 2.9 A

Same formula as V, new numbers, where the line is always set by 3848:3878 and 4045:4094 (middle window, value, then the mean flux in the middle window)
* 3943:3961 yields 0.049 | 2.68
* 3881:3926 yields 0.055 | 2.69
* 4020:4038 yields -0.037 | 2.86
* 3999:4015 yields -0.039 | 2.87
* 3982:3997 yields -0.040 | 2.88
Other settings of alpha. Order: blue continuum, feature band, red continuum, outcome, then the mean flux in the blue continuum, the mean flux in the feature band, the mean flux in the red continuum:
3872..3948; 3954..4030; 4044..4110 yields -0.6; 2.63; 2.66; 2.65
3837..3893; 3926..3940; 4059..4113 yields 1.4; 2.67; 2.39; 2.61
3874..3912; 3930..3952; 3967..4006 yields 1.1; 2.62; 2.52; 2.67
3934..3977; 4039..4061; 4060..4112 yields -2.0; 2.43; 2.79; 2.61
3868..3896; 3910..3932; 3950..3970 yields -2.5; 2.65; 2.82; 2.41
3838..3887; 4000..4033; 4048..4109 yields -2.3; 2.71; 2.85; 2.64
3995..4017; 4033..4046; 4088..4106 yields -0.9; 2.86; 2.93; 2.51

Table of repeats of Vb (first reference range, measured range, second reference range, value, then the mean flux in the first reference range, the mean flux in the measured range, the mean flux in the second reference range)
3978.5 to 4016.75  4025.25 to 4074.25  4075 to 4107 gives -1.6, 2.85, 2.8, 2.6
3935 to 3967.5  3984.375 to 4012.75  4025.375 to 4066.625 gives -2.3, 2.51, 2.89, 2.83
